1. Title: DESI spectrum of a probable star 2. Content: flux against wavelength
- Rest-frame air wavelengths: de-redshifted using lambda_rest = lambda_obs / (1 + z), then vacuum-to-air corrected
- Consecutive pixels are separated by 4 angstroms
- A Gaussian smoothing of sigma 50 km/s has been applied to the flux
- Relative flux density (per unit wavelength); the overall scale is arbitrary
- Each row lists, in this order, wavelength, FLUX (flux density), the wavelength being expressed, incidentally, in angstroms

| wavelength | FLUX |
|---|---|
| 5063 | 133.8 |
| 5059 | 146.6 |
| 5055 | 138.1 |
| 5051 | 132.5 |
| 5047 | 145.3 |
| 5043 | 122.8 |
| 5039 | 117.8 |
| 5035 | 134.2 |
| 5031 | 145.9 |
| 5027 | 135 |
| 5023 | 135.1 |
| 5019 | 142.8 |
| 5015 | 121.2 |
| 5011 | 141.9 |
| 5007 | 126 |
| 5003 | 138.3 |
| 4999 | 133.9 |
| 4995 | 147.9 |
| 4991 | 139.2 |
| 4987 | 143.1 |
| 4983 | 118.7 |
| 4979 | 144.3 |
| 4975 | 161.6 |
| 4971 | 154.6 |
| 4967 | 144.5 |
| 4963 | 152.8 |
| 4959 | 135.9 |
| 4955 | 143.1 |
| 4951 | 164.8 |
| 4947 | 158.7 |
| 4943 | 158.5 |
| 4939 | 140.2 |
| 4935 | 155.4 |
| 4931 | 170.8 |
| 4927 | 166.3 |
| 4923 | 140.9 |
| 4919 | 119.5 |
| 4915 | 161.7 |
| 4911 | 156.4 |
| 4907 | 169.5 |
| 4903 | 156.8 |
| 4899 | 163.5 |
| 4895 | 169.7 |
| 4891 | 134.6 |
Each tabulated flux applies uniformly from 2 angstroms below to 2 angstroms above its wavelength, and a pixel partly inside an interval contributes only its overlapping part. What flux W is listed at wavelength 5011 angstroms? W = 141.9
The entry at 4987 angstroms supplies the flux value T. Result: 143.1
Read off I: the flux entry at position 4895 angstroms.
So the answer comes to 169.7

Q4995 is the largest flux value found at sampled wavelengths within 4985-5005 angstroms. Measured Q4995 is 147.9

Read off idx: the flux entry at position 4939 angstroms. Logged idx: 140.2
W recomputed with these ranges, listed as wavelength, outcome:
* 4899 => 163.5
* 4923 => 140.9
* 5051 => 132.5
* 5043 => 122.8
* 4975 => 161.6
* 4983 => 118.7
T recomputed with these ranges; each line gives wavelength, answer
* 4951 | 164.8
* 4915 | 161.7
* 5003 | 138.3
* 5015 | 121.2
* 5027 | 135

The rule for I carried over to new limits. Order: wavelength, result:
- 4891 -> 134.6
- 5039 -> 117.8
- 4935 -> 155.4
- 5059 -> 146.6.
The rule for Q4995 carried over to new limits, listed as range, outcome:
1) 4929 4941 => 170.8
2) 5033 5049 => 145.3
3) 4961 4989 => 161.6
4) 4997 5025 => 142.8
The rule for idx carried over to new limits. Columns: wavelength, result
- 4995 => 147.9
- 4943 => 158.5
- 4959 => 135.9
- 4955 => 143.1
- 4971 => 154.6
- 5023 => 135.1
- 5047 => 145.3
